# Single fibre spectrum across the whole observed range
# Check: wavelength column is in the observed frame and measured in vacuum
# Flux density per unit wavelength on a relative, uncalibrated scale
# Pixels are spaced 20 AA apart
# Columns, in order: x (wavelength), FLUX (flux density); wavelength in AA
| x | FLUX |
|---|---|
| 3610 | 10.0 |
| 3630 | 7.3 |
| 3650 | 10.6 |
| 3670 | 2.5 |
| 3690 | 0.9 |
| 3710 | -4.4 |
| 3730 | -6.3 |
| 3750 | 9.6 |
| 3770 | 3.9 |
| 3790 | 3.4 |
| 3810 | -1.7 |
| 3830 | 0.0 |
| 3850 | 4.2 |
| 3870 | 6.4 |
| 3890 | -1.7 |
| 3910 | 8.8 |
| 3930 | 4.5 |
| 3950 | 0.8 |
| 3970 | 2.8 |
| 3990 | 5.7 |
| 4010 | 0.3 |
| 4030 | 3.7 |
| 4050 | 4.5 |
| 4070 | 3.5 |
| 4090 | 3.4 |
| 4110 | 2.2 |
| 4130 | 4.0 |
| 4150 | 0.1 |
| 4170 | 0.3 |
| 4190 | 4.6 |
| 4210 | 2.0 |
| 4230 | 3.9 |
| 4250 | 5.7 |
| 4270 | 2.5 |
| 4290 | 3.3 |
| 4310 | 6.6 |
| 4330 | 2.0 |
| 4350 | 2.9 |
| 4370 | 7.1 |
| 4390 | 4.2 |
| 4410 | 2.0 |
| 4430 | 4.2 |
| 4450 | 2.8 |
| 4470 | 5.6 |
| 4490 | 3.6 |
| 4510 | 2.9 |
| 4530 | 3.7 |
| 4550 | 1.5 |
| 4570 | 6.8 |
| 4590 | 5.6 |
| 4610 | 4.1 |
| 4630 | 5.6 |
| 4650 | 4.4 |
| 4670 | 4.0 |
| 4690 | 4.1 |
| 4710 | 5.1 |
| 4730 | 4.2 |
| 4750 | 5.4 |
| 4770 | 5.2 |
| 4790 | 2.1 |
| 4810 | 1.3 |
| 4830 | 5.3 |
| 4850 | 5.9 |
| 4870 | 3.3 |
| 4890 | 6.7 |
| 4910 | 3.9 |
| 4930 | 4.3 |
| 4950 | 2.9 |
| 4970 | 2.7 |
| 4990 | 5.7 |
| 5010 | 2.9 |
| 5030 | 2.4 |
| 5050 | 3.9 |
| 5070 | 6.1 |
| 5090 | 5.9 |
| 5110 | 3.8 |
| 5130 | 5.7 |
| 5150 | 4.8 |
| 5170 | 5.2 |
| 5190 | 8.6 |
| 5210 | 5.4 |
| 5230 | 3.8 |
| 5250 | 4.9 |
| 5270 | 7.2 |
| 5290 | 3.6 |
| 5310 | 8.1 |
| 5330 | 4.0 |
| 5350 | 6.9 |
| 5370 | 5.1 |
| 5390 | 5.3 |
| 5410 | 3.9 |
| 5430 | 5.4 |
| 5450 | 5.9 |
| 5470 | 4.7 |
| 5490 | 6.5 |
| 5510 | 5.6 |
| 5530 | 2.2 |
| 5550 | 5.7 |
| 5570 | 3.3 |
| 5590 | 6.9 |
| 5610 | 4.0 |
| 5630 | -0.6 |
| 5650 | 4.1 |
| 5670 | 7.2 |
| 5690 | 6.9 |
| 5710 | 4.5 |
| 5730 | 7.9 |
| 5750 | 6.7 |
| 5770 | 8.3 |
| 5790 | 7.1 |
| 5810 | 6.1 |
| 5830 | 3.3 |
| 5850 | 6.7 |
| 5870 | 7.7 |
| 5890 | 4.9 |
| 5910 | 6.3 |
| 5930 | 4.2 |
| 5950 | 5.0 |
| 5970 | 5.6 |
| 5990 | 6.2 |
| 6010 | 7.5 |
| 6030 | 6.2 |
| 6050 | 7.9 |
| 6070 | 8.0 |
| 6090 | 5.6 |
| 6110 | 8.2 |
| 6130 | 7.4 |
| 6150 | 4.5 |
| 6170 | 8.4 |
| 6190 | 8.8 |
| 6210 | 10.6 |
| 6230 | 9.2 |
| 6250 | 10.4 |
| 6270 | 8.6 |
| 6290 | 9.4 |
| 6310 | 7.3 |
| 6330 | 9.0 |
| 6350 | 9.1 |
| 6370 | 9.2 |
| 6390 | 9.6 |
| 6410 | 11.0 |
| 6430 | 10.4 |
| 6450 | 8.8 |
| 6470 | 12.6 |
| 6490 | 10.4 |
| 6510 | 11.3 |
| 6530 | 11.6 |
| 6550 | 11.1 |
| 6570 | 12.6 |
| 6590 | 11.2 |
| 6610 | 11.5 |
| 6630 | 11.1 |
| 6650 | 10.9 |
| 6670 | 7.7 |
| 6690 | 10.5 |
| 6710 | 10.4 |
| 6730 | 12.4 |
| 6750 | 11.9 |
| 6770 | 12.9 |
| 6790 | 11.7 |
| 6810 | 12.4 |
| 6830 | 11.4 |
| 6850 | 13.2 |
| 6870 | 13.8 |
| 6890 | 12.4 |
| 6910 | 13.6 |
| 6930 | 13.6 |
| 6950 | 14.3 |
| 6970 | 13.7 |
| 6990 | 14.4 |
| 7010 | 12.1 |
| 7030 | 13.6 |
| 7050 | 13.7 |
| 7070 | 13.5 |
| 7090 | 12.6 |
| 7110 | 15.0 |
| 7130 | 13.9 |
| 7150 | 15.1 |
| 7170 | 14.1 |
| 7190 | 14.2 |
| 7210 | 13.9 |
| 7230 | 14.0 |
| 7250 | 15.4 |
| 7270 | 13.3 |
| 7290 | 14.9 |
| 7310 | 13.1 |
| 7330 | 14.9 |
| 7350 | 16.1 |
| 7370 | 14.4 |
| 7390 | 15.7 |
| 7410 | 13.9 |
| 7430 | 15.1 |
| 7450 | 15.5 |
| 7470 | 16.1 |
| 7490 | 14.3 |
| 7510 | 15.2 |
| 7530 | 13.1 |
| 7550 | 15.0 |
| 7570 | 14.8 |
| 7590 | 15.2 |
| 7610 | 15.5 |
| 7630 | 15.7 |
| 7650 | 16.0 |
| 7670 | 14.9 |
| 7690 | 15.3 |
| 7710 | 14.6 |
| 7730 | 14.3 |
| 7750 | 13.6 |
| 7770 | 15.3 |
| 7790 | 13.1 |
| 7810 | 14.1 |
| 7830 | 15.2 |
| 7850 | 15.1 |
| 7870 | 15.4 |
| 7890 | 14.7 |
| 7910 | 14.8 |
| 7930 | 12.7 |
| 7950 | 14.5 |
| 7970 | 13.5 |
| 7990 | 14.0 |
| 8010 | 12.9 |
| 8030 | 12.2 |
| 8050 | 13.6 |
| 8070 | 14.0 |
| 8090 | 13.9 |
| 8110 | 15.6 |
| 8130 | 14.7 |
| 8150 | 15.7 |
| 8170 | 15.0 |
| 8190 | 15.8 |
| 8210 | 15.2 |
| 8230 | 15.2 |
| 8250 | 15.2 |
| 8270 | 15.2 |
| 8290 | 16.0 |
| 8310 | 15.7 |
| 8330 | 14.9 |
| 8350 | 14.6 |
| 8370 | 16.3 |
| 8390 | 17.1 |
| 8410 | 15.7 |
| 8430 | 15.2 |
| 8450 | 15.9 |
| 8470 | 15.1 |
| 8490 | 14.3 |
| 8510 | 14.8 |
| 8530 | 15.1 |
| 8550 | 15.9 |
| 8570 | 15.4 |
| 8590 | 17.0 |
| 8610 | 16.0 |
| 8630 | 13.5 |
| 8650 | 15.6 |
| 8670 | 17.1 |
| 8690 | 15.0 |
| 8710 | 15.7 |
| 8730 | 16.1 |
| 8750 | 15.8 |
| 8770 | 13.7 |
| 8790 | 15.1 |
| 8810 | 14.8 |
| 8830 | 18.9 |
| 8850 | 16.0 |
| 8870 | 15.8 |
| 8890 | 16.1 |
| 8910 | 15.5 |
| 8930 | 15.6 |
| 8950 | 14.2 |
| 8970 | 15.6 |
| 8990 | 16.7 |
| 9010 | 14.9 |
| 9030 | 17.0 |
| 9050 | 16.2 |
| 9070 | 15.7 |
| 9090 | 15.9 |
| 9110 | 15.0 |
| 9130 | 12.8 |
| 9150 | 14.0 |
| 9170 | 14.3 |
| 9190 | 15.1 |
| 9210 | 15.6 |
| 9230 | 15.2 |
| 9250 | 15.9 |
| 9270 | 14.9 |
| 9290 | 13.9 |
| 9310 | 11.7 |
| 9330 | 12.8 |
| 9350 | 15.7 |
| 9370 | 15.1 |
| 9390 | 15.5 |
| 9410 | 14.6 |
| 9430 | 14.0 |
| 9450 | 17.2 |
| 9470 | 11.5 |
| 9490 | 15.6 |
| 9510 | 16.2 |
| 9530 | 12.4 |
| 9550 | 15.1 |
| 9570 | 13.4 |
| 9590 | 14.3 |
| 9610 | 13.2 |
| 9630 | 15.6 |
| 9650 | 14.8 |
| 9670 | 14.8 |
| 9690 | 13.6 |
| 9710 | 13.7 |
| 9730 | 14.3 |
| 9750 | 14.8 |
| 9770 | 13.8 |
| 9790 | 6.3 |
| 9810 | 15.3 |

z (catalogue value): 0.549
